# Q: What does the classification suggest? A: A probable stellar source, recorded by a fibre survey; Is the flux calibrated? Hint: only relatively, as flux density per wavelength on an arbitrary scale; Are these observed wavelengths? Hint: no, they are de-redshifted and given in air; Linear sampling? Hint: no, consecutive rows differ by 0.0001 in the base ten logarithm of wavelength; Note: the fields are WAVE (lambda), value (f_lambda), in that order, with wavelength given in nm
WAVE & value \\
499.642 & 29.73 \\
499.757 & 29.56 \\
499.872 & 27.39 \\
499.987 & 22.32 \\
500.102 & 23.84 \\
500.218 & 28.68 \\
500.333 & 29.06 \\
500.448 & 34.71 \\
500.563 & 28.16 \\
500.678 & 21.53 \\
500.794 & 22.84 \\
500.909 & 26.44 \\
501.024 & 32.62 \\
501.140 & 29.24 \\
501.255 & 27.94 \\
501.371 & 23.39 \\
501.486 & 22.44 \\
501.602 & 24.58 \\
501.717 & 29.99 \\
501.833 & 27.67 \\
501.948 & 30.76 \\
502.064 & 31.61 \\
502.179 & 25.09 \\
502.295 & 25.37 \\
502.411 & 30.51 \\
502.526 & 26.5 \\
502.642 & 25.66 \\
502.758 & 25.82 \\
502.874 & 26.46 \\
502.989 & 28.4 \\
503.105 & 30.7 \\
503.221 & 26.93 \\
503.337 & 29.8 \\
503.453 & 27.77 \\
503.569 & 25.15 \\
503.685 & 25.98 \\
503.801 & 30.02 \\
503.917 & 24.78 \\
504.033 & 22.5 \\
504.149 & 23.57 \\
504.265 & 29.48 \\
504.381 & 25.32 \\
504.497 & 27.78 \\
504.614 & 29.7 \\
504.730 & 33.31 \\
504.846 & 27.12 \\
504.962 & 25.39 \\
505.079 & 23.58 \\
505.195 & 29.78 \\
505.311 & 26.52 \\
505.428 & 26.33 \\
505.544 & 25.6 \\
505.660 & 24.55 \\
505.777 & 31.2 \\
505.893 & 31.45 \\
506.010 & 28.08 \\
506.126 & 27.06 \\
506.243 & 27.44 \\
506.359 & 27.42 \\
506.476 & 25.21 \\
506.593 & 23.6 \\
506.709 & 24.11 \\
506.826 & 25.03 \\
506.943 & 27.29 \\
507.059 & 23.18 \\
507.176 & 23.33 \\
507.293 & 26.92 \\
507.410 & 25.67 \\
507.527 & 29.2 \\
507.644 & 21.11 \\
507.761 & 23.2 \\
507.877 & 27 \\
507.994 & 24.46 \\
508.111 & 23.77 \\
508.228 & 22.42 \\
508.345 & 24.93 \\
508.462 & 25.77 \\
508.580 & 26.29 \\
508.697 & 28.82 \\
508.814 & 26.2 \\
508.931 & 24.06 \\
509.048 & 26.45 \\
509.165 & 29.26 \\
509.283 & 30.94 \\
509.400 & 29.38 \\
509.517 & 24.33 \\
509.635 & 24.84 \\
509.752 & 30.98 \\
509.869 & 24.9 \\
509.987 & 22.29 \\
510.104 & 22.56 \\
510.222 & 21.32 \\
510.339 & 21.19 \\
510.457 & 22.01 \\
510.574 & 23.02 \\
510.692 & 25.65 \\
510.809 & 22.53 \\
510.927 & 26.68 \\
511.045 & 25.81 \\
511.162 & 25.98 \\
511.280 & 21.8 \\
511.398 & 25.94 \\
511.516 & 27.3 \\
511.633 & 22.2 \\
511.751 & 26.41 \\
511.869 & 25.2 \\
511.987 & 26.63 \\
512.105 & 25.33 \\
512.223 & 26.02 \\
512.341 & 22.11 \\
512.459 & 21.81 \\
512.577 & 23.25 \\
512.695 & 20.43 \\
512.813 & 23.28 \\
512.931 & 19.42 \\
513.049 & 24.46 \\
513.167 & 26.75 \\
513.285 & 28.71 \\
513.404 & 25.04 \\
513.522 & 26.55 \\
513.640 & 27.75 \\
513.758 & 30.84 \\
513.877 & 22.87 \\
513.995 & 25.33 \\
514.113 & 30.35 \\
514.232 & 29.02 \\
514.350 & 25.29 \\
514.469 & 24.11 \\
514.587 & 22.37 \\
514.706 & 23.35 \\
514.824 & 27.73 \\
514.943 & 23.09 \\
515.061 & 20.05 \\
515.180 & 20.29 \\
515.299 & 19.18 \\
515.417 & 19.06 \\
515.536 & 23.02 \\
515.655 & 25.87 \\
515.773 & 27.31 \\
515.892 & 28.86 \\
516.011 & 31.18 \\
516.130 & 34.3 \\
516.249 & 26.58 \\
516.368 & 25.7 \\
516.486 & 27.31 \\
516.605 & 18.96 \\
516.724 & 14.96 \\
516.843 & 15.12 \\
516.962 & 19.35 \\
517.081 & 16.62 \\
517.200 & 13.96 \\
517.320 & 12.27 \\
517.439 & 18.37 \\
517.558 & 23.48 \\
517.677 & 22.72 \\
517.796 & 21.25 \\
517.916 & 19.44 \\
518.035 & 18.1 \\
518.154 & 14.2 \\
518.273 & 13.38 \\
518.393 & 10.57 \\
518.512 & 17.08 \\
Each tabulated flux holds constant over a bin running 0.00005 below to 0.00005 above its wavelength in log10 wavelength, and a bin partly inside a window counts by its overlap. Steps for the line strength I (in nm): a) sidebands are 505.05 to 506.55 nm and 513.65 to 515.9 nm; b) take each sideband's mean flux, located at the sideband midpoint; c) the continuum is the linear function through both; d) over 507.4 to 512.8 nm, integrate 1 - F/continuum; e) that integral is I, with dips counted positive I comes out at 0.22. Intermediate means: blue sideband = 27.3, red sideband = 24.6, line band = 24.9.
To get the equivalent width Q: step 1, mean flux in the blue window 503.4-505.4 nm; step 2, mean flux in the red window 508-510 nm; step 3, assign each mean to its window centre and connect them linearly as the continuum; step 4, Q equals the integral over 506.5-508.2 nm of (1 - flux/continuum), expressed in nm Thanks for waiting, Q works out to 0.11 nm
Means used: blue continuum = 26.9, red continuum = 26.2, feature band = 24.8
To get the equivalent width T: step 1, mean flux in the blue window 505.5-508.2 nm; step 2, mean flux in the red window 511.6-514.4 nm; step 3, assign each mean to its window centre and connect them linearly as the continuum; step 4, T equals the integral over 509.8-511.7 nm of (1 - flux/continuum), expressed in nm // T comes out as 0.12 nm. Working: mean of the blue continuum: 25.9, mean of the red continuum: 25.2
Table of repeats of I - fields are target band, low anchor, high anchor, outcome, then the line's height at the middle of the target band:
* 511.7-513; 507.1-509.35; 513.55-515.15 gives 0.10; 25.6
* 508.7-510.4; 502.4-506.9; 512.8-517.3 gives -0.01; 25.6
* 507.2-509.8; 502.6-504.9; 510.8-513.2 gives -0.06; 25.6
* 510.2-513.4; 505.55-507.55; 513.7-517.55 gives 0.05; 24.6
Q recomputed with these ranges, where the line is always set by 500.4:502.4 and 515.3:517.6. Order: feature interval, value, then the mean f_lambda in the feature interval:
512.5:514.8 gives -0.21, 25.2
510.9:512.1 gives -0.08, 25.4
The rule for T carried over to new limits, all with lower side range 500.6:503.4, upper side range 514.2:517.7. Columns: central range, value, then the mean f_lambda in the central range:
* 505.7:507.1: -0.056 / 26.8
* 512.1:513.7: -0.050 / 24.3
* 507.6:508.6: 0.035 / 24.3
